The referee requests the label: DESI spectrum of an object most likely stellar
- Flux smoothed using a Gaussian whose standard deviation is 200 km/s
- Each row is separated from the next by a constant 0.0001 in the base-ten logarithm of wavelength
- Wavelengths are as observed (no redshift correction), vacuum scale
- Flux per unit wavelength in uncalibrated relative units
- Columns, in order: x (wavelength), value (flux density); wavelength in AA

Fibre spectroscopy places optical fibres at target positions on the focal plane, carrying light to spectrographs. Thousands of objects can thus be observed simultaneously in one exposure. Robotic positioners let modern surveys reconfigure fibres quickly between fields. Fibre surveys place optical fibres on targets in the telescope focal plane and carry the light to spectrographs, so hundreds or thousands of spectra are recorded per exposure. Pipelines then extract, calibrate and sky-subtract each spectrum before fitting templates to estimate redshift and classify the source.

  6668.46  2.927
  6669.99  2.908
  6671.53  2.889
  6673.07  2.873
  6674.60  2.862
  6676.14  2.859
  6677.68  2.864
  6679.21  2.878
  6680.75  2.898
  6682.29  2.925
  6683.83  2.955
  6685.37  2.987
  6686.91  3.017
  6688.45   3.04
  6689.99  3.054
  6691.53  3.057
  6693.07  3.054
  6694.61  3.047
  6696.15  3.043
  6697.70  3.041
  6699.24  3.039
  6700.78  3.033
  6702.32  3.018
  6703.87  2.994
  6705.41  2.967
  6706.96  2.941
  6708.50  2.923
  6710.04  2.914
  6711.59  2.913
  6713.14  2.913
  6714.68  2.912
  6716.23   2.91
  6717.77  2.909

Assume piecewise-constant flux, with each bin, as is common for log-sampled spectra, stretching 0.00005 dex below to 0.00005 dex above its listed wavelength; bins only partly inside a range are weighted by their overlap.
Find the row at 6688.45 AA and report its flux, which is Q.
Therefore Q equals 3.04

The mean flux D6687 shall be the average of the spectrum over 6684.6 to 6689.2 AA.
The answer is 3.01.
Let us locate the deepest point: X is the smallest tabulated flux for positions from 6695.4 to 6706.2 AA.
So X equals 2.967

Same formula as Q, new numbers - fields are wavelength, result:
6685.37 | 2.987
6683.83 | 2.955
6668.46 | 2.927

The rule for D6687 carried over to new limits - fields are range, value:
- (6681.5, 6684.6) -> 2.94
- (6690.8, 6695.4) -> 3.06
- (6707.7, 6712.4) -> 2.92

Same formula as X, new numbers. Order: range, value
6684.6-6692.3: 2.987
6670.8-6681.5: 2.859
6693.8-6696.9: 3.043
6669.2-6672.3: 2.889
